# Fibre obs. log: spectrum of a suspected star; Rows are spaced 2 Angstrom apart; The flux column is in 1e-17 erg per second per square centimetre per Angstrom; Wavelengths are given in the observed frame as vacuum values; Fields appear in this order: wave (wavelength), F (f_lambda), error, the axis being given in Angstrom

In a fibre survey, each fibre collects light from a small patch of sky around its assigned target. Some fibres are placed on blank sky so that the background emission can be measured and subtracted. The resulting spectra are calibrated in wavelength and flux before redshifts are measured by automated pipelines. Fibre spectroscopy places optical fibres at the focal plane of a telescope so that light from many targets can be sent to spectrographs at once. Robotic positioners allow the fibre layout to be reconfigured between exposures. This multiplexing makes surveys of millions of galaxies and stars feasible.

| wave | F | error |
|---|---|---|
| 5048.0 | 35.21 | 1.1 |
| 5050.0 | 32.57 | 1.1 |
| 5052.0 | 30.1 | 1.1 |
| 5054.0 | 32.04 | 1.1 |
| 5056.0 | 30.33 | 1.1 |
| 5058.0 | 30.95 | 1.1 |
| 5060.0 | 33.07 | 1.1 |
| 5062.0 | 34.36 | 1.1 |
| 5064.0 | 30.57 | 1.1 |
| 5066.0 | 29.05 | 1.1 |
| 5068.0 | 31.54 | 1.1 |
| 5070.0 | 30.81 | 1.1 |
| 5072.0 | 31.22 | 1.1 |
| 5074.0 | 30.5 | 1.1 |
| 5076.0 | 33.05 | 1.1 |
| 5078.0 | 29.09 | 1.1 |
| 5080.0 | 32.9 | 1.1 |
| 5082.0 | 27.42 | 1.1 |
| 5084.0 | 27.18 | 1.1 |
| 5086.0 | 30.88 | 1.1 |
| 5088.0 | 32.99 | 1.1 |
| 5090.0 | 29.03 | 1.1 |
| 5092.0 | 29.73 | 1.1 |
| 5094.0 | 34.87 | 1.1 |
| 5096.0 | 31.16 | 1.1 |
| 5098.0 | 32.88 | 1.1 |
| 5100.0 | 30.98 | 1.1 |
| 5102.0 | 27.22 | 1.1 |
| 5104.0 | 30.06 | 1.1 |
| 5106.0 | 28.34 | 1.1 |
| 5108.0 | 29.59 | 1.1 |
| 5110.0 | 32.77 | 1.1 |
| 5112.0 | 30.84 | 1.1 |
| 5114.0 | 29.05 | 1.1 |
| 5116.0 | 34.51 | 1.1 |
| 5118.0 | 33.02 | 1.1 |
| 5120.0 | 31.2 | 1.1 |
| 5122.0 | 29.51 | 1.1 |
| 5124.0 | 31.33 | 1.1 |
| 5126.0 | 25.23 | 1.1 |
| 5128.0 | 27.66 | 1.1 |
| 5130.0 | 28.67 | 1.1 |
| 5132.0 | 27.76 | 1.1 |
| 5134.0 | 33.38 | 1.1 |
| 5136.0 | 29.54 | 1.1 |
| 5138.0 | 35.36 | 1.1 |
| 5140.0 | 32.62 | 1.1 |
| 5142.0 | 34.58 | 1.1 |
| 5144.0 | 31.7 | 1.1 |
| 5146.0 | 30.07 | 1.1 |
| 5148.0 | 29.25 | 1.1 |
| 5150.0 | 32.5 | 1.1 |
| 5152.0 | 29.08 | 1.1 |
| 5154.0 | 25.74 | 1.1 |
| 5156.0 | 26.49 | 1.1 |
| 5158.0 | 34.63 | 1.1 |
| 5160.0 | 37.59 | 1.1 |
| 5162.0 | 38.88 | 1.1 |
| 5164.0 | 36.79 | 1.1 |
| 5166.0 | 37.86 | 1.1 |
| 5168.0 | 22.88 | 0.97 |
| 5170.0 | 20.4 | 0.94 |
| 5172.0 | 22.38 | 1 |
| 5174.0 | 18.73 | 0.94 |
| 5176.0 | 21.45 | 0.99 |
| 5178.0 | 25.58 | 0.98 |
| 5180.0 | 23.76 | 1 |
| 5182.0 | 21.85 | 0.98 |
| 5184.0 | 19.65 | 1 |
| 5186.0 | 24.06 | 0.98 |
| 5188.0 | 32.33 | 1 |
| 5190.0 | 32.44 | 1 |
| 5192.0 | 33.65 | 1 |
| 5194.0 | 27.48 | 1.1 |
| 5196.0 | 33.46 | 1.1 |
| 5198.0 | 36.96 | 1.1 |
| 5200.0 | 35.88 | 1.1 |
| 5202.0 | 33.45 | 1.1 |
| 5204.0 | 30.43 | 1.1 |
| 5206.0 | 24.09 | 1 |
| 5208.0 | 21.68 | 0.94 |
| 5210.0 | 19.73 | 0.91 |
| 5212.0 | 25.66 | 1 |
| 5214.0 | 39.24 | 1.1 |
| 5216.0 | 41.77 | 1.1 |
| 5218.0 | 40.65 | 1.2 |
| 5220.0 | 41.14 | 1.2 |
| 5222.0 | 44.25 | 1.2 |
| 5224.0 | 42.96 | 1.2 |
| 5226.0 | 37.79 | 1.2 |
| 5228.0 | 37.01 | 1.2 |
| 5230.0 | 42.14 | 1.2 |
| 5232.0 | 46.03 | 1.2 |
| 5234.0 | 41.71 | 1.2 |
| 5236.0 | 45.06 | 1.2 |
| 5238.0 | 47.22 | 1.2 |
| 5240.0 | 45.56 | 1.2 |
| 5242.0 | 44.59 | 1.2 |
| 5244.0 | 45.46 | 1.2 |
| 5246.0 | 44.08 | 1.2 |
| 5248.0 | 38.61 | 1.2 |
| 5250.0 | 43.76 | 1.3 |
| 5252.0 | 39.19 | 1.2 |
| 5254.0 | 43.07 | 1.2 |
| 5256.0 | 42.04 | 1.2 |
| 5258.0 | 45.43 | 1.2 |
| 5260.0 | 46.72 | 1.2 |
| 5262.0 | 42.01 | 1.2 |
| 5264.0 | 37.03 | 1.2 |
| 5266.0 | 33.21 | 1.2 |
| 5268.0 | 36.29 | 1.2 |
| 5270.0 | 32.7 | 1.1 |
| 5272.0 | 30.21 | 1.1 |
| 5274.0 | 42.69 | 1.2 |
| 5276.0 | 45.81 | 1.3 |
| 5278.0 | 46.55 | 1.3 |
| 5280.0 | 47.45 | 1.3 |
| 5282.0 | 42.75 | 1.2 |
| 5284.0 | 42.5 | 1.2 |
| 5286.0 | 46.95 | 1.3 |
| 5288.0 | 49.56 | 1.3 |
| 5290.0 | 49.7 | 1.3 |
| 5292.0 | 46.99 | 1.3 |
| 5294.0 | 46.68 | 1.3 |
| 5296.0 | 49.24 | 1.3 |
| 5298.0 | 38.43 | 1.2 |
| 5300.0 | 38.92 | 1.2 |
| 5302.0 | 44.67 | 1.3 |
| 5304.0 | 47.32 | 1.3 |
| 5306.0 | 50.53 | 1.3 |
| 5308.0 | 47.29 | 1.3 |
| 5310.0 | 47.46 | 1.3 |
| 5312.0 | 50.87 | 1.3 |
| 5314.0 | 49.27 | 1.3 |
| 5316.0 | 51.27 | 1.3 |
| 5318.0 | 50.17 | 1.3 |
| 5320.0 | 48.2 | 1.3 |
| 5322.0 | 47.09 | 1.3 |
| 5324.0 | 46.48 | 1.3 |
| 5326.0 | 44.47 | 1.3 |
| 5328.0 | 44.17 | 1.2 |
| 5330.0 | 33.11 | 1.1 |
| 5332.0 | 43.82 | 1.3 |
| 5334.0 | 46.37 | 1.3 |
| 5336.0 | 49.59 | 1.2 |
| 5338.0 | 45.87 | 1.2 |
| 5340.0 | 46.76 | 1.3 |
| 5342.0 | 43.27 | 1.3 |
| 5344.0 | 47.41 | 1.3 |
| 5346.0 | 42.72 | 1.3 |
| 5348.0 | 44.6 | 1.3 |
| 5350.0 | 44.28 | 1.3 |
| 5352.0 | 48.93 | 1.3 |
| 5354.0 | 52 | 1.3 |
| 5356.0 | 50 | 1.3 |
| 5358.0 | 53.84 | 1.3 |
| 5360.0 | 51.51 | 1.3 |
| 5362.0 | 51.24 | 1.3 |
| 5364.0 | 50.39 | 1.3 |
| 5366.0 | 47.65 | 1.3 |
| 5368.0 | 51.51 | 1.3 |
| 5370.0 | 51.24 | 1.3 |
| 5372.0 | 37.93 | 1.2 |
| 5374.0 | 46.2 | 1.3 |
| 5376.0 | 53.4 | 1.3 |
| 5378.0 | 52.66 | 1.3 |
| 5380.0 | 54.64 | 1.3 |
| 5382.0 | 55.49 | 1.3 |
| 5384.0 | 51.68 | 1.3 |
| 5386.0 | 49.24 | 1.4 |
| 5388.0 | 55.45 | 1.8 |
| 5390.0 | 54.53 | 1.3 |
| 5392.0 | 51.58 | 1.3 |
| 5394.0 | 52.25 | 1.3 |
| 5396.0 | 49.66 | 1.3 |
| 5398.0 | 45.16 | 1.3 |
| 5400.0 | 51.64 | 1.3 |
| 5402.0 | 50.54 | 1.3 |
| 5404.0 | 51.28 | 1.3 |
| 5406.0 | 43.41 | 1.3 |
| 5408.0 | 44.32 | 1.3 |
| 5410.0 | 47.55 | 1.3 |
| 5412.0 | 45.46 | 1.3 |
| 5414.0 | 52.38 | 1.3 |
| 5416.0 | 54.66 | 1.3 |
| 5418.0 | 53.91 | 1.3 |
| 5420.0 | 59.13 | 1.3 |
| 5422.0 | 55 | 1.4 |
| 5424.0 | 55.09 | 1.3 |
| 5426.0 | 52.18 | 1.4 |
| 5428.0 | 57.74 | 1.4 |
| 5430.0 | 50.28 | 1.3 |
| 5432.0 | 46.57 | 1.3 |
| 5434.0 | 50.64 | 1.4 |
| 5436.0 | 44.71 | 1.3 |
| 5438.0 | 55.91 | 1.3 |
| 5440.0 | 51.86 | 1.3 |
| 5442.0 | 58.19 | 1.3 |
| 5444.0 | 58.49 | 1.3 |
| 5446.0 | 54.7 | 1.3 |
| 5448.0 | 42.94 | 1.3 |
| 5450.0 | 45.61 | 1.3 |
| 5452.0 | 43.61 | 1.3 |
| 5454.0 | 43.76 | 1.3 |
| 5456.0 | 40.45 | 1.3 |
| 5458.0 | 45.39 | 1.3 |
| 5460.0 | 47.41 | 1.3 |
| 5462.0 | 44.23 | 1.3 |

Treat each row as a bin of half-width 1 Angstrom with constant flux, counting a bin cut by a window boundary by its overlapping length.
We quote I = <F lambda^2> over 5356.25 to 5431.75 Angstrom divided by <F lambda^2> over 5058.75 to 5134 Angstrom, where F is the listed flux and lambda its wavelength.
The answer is 1.9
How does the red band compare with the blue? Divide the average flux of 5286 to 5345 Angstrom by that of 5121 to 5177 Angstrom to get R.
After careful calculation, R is 1.56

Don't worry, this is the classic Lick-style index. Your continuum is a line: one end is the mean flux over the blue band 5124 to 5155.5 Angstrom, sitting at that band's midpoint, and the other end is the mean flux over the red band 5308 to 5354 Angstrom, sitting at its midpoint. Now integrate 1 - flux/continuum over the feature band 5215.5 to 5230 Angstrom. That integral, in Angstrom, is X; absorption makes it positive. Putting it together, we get -1.43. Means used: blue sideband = 30.2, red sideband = 46.3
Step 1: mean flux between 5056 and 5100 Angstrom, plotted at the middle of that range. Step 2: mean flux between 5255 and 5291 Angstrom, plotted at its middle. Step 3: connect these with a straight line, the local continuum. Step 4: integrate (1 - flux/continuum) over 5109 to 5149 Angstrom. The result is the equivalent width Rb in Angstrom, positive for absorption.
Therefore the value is 3.6 Angstrom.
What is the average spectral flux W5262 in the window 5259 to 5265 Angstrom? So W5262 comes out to 41.9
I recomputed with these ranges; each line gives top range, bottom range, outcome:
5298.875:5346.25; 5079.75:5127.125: 1.65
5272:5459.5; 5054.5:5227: 1.72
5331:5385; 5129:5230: 1.68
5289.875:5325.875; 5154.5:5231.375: 1.57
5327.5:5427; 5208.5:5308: 1.23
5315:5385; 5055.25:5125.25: 1.72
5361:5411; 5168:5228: 1.78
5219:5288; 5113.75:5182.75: 1.49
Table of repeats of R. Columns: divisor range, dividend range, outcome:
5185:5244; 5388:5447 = 1.43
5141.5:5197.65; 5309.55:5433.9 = 1.71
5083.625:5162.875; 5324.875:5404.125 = 1.57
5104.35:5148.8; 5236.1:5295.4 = 1.40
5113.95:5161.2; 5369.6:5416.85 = 1.62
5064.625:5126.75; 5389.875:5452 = 1.67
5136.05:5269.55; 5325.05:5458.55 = 1.43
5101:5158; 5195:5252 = 1.26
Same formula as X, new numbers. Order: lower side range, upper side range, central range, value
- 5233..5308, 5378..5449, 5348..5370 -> -0.7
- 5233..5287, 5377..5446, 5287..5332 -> -1.1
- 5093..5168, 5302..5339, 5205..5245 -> 0.5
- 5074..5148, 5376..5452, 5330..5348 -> 0.5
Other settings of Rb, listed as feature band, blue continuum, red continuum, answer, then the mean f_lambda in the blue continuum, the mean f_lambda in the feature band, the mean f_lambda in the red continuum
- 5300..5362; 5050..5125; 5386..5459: -2.7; 30.9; 47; 50.4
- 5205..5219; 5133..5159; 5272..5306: 2.7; 31.1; 30.4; 45.1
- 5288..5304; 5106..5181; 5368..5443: -1.2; 29.8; 45.4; 51.2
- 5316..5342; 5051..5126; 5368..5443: 0.3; 30.8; 45.6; 51.2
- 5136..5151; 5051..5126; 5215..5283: 1.1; 30.8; 32.1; 41.9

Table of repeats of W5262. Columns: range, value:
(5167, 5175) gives 21.1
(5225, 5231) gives 39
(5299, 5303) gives 41.8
